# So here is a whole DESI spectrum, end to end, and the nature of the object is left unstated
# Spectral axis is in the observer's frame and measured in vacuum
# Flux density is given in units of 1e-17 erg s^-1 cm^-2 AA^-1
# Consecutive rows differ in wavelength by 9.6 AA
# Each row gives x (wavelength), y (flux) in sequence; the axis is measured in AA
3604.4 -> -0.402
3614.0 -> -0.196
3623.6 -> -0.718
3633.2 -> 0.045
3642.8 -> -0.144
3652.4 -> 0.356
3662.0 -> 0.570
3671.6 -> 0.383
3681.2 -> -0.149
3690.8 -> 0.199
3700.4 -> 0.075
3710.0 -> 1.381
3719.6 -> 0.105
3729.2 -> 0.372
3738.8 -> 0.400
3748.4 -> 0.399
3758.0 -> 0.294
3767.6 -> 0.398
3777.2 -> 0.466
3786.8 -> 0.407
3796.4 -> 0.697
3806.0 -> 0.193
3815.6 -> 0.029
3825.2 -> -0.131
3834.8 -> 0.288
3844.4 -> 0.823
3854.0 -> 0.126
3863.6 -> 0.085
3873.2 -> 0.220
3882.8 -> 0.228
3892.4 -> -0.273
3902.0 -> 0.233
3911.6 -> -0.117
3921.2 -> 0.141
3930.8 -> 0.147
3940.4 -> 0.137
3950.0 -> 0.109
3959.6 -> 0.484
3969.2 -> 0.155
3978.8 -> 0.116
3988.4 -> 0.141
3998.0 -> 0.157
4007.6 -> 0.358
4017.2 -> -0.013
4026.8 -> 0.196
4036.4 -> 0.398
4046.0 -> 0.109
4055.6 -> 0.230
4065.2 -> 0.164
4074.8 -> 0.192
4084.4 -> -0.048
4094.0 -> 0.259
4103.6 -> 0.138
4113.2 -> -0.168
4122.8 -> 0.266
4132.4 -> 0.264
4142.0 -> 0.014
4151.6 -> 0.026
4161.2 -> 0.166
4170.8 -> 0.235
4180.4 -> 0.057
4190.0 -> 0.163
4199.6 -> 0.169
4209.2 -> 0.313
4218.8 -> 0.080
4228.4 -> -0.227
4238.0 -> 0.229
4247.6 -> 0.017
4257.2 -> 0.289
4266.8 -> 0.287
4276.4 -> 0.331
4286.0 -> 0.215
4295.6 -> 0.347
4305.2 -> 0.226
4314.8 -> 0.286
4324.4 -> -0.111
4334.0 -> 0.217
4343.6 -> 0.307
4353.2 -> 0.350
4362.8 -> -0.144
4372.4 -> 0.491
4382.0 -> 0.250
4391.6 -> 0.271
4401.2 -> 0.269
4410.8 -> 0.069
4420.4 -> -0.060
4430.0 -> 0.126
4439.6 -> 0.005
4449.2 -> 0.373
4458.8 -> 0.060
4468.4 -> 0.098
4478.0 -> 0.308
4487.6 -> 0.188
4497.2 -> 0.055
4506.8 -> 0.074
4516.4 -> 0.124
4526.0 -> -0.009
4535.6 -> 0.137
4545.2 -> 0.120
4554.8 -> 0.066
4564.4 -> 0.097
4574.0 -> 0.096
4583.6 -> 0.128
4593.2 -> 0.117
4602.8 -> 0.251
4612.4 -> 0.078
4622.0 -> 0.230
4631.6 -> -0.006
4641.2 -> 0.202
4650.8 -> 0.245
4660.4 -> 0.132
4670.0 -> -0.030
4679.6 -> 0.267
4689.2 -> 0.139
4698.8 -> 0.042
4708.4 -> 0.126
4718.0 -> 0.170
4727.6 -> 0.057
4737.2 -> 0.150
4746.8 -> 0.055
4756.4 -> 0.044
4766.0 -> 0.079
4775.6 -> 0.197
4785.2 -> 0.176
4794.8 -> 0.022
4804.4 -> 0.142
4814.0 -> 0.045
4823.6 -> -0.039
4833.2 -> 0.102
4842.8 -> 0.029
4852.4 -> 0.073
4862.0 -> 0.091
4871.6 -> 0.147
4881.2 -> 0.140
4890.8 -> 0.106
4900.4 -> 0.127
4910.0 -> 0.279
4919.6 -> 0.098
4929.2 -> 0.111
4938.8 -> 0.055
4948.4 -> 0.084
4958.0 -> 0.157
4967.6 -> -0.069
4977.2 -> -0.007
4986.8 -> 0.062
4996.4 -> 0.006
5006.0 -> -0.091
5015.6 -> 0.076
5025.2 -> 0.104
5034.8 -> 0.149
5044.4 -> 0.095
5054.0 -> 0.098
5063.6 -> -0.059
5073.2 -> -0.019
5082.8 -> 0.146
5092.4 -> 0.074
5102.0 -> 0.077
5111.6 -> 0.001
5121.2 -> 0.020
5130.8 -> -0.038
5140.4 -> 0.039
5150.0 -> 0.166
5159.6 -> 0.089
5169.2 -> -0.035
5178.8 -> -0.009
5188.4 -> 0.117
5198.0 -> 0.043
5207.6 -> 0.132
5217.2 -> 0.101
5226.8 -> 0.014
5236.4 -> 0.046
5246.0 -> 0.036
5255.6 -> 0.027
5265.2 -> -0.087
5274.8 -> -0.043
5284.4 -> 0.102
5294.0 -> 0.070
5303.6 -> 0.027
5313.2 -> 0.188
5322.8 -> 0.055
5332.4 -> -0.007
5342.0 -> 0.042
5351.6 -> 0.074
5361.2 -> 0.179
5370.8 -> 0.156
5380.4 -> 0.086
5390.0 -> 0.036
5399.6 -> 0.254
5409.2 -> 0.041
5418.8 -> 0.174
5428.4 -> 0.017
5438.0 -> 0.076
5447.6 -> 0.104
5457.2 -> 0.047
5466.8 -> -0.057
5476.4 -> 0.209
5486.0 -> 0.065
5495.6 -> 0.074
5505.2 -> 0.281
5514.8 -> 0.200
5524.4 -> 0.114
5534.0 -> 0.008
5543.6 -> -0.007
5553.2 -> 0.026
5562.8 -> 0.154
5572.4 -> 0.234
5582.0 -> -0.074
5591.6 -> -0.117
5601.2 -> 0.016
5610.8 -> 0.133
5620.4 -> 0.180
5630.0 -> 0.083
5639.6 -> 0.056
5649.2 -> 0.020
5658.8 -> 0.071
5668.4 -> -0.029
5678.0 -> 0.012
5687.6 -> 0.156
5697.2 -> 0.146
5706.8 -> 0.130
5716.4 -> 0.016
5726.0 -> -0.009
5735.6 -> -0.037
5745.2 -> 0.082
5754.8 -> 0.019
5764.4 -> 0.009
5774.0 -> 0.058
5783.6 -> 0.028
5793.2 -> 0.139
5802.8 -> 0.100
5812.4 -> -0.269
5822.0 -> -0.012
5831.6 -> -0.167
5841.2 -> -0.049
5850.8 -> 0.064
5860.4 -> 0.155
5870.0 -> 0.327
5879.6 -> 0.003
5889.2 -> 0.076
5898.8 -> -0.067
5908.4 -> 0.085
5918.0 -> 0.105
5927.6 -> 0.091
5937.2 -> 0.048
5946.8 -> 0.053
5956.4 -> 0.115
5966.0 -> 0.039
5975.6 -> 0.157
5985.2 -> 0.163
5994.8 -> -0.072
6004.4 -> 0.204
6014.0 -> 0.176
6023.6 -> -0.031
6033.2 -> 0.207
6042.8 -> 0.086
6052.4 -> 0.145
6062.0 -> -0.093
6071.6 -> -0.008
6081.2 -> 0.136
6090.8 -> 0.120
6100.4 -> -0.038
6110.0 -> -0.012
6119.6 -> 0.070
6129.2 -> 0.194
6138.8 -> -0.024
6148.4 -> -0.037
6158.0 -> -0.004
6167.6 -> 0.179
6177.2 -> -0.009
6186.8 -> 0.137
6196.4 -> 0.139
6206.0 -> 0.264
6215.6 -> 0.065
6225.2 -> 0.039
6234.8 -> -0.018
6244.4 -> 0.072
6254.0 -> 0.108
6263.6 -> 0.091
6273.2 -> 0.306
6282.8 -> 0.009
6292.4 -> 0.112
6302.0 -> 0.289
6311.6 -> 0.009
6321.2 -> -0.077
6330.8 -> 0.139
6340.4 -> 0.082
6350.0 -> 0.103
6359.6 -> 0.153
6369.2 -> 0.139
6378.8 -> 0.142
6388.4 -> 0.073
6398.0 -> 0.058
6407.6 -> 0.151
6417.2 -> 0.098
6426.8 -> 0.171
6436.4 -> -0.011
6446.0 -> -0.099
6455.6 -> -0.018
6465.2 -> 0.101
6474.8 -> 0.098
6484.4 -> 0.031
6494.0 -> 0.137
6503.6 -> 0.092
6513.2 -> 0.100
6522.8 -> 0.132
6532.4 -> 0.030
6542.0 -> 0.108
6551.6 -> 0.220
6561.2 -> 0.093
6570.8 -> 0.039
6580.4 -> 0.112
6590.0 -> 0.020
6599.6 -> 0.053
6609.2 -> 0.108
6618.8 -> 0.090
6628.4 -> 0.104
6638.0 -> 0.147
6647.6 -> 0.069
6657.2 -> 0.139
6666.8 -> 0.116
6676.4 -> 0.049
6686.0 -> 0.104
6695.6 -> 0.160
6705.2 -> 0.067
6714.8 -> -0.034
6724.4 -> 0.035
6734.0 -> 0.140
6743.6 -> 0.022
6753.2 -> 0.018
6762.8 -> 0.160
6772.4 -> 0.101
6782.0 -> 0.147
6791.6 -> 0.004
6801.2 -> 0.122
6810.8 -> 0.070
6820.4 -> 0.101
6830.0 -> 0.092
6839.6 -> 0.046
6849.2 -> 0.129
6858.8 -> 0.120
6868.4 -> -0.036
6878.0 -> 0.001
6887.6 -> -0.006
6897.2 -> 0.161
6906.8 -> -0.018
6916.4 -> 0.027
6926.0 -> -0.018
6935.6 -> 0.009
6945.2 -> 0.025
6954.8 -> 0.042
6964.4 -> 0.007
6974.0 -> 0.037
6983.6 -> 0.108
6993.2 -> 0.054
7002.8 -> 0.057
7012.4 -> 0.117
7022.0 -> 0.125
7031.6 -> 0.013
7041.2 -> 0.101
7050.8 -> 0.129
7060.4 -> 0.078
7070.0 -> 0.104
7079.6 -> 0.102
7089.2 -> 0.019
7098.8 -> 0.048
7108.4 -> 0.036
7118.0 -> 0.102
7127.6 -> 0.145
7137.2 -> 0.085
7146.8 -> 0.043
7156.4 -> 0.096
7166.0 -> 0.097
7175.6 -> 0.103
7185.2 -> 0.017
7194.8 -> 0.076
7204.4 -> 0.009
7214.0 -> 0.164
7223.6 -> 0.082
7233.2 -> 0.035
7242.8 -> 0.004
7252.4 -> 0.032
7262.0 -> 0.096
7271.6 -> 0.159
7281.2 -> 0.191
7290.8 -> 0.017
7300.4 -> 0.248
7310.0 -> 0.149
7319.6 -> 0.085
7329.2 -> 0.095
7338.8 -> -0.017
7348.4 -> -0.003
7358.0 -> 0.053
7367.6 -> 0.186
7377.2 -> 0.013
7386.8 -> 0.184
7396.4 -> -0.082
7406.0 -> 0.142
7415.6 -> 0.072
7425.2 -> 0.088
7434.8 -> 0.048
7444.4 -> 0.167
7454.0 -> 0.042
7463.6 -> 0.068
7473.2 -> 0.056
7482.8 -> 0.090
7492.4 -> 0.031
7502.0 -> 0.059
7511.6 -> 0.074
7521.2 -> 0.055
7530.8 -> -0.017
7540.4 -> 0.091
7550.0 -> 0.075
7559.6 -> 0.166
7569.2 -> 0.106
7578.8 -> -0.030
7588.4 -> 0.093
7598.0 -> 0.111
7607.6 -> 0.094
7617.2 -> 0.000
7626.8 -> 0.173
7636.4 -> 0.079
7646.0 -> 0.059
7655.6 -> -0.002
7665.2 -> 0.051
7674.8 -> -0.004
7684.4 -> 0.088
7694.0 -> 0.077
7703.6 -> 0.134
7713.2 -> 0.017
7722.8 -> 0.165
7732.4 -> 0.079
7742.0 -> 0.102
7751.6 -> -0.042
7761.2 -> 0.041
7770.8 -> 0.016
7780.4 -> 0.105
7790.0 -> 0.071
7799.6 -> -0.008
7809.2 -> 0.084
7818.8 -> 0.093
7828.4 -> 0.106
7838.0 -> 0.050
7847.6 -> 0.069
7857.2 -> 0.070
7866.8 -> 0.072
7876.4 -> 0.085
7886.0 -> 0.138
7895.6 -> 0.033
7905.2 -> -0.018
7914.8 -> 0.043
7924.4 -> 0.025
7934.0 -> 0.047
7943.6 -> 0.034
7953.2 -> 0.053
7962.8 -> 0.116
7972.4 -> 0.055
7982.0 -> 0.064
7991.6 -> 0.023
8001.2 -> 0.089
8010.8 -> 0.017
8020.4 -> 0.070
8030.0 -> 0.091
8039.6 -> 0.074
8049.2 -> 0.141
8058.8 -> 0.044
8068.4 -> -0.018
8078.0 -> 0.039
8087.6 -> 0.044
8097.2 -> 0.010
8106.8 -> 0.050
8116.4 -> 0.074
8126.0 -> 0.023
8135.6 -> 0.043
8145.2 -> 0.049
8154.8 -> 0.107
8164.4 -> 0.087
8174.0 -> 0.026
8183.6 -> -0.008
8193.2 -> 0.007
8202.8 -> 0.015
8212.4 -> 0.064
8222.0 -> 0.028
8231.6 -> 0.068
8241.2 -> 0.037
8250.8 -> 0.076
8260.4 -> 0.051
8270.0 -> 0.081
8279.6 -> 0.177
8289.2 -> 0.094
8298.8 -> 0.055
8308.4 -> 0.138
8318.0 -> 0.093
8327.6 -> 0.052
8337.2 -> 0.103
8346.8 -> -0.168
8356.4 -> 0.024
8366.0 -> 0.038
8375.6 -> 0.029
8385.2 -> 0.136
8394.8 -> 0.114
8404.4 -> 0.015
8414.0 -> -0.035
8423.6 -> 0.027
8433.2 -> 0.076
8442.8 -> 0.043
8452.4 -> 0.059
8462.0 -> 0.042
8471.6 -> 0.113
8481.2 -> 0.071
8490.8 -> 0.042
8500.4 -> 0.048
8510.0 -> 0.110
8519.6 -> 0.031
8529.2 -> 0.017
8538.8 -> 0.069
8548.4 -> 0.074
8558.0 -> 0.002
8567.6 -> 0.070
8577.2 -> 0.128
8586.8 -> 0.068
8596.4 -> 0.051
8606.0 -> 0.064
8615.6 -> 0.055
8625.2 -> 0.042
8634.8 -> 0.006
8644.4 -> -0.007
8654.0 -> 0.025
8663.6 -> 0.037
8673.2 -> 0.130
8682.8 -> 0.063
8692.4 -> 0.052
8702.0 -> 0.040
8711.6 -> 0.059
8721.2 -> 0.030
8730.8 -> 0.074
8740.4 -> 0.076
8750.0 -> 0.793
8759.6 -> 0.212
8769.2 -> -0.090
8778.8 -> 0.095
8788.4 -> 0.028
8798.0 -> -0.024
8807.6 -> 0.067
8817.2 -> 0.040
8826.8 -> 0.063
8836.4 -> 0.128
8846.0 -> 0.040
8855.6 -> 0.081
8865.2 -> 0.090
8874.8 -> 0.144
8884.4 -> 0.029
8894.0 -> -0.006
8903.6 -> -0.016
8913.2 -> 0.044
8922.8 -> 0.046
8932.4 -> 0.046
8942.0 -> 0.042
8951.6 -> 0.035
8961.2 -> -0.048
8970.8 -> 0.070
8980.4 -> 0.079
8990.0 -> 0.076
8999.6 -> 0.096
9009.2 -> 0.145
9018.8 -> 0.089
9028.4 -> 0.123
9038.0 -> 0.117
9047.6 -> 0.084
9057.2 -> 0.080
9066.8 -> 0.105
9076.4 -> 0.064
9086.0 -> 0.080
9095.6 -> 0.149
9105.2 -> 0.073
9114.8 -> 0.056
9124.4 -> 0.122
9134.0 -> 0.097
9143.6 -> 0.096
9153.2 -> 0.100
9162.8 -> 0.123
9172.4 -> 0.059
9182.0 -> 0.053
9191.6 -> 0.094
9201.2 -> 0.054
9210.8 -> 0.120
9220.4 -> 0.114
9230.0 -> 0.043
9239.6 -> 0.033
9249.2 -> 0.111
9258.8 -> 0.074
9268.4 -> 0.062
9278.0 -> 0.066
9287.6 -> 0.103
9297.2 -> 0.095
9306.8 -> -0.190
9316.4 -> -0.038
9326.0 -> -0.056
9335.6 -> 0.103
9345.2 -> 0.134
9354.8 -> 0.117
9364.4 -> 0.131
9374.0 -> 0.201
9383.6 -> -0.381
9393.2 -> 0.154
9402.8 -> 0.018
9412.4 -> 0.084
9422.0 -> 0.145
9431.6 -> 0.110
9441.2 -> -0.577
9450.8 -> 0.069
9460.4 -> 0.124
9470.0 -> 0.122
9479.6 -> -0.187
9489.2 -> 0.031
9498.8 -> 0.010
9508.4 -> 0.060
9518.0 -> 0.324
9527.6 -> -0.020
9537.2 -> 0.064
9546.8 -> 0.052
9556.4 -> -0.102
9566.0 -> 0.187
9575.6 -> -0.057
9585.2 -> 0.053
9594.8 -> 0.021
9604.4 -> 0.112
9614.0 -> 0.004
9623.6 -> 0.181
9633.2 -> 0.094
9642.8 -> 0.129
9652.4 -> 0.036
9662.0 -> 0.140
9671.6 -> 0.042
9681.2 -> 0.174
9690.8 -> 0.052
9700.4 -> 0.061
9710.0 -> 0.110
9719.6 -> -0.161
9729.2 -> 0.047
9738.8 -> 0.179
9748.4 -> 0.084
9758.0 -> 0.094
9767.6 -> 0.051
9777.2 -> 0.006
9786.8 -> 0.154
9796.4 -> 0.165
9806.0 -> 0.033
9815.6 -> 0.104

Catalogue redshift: 1.35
